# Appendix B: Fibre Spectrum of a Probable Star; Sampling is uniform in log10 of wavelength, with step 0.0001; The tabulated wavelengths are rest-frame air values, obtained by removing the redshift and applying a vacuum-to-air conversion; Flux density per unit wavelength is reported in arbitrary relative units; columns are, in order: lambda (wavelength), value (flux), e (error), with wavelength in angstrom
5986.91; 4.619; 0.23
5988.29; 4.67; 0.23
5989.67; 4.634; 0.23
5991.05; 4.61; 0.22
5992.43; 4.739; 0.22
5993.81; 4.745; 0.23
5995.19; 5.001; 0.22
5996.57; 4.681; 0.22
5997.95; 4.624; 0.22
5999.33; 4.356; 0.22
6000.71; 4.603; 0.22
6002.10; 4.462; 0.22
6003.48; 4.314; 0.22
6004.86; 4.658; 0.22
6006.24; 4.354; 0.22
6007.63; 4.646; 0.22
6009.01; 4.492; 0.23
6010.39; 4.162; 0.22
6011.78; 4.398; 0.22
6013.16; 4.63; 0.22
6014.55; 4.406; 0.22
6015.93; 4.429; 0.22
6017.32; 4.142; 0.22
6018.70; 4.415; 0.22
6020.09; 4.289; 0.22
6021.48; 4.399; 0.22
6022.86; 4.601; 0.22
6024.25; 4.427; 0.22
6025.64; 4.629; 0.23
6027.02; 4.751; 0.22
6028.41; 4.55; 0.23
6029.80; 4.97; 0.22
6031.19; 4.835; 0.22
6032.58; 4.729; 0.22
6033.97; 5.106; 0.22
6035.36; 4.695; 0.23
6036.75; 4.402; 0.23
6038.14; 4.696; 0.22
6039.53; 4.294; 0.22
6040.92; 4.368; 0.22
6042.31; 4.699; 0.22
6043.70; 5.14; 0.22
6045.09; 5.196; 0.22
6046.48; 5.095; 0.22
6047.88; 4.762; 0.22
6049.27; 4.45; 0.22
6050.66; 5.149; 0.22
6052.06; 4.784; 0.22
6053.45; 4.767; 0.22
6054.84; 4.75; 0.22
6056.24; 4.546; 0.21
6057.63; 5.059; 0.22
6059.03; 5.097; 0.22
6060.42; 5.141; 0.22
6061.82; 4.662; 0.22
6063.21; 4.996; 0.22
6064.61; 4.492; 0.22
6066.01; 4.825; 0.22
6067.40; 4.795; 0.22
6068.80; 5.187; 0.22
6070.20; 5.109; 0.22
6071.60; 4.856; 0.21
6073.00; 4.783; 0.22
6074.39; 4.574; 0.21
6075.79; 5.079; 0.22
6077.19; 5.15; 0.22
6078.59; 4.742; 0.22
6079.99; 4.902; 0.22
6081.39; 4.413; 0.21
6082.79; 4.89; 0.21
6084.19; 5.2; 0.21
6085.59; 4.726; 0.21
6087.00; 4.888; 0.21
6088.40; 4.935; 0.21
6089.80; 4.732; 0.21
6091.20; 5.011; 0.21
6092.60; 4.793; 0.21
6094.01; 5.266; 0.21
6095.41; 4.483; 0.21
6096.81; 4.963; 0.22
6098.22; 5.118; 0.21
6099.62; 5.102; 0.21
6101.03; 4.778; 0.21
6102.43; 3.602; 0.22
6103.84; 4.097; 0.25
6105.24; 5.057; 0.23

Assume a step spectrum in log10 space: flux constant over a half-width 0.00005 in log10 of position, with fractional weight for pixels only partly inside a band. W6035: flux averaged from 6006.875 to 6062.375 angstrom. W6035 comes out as 4.67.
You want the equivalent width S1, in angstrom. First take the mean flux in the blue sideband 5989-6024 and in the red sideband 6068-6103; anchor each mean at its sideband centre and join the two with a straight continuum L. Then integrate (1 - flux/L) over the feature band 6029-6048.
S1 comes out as -0.5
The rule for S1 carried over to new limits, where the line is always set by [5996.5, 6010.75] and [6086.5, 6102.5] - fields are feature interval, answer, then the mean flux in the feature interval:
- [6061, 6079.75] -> -0.44 angstrom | 4.87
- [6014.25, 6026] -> 0.37 angstrom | 4.41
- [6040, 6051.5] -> -0.46 angstrom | 4.85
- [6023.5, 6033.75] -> -0.29 angstrom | 4.71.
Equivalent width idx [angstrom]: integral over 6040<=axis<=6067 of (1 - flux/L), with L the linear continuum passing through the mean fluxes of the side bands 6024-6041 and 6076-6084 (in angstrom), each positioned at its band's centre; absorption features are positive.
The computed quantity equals -0.5 angstrom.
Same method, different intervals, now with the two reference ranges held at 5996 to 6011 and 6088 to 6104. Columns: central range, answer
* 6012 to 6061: -1.2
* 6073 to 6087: -0.4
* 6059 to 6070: -0.5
